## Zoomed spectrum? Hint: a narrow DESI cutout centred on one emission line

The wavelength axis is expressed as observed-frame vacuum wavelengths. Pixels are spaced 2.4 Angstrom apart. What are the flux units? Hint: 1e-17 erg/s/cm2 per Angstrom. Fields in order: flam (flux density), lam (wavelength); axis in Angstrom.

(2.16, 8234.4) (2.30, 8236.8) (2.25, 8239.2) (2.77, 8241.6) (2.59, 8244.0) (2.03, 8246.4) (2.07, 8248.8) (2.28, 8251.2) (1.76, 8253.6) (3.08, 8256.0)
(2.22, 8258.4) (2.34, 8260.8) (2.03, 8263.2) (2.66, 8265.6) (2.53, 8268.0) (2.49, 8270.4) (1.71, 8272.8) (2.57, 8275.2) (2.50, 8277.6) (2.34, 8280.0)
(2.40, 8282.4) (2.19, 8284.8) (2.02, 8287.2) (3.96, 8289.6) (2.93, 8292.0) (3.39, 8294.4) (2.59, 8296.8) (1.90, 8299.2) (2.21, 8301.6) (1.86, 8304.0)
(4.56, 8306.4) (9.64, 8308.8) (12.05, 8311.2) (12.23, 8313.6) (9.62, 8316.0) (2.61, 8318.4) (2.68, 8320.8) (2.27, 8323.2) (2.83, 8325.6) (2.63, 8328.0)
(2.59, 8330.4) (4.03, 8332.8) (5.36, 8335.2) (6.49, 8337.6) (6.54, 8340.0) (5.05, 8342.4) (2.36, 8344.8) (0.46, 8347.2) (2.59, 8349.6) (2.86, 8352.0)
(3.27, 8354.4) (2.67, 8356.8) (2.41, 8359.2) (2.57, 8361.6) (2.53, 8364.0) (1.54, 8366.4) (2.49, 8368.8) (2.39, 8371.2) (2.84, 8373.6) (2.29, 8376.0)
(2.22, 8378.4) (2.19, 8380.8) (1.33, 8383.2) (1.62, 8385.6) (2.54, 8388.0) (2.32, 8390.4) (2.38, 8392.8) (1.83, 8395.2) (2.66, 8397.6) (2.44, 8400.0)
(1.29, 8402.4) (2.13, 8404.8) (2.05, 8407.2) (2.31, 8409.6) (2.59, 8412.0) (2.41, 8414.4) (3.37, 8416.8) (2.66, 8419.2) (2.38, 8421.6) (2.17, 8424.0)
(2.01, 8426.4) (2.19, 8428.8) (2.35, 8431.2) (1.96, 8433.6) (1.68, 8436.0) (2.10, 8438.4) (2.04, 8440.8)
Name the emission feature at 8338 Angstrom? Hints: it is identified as [N II]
